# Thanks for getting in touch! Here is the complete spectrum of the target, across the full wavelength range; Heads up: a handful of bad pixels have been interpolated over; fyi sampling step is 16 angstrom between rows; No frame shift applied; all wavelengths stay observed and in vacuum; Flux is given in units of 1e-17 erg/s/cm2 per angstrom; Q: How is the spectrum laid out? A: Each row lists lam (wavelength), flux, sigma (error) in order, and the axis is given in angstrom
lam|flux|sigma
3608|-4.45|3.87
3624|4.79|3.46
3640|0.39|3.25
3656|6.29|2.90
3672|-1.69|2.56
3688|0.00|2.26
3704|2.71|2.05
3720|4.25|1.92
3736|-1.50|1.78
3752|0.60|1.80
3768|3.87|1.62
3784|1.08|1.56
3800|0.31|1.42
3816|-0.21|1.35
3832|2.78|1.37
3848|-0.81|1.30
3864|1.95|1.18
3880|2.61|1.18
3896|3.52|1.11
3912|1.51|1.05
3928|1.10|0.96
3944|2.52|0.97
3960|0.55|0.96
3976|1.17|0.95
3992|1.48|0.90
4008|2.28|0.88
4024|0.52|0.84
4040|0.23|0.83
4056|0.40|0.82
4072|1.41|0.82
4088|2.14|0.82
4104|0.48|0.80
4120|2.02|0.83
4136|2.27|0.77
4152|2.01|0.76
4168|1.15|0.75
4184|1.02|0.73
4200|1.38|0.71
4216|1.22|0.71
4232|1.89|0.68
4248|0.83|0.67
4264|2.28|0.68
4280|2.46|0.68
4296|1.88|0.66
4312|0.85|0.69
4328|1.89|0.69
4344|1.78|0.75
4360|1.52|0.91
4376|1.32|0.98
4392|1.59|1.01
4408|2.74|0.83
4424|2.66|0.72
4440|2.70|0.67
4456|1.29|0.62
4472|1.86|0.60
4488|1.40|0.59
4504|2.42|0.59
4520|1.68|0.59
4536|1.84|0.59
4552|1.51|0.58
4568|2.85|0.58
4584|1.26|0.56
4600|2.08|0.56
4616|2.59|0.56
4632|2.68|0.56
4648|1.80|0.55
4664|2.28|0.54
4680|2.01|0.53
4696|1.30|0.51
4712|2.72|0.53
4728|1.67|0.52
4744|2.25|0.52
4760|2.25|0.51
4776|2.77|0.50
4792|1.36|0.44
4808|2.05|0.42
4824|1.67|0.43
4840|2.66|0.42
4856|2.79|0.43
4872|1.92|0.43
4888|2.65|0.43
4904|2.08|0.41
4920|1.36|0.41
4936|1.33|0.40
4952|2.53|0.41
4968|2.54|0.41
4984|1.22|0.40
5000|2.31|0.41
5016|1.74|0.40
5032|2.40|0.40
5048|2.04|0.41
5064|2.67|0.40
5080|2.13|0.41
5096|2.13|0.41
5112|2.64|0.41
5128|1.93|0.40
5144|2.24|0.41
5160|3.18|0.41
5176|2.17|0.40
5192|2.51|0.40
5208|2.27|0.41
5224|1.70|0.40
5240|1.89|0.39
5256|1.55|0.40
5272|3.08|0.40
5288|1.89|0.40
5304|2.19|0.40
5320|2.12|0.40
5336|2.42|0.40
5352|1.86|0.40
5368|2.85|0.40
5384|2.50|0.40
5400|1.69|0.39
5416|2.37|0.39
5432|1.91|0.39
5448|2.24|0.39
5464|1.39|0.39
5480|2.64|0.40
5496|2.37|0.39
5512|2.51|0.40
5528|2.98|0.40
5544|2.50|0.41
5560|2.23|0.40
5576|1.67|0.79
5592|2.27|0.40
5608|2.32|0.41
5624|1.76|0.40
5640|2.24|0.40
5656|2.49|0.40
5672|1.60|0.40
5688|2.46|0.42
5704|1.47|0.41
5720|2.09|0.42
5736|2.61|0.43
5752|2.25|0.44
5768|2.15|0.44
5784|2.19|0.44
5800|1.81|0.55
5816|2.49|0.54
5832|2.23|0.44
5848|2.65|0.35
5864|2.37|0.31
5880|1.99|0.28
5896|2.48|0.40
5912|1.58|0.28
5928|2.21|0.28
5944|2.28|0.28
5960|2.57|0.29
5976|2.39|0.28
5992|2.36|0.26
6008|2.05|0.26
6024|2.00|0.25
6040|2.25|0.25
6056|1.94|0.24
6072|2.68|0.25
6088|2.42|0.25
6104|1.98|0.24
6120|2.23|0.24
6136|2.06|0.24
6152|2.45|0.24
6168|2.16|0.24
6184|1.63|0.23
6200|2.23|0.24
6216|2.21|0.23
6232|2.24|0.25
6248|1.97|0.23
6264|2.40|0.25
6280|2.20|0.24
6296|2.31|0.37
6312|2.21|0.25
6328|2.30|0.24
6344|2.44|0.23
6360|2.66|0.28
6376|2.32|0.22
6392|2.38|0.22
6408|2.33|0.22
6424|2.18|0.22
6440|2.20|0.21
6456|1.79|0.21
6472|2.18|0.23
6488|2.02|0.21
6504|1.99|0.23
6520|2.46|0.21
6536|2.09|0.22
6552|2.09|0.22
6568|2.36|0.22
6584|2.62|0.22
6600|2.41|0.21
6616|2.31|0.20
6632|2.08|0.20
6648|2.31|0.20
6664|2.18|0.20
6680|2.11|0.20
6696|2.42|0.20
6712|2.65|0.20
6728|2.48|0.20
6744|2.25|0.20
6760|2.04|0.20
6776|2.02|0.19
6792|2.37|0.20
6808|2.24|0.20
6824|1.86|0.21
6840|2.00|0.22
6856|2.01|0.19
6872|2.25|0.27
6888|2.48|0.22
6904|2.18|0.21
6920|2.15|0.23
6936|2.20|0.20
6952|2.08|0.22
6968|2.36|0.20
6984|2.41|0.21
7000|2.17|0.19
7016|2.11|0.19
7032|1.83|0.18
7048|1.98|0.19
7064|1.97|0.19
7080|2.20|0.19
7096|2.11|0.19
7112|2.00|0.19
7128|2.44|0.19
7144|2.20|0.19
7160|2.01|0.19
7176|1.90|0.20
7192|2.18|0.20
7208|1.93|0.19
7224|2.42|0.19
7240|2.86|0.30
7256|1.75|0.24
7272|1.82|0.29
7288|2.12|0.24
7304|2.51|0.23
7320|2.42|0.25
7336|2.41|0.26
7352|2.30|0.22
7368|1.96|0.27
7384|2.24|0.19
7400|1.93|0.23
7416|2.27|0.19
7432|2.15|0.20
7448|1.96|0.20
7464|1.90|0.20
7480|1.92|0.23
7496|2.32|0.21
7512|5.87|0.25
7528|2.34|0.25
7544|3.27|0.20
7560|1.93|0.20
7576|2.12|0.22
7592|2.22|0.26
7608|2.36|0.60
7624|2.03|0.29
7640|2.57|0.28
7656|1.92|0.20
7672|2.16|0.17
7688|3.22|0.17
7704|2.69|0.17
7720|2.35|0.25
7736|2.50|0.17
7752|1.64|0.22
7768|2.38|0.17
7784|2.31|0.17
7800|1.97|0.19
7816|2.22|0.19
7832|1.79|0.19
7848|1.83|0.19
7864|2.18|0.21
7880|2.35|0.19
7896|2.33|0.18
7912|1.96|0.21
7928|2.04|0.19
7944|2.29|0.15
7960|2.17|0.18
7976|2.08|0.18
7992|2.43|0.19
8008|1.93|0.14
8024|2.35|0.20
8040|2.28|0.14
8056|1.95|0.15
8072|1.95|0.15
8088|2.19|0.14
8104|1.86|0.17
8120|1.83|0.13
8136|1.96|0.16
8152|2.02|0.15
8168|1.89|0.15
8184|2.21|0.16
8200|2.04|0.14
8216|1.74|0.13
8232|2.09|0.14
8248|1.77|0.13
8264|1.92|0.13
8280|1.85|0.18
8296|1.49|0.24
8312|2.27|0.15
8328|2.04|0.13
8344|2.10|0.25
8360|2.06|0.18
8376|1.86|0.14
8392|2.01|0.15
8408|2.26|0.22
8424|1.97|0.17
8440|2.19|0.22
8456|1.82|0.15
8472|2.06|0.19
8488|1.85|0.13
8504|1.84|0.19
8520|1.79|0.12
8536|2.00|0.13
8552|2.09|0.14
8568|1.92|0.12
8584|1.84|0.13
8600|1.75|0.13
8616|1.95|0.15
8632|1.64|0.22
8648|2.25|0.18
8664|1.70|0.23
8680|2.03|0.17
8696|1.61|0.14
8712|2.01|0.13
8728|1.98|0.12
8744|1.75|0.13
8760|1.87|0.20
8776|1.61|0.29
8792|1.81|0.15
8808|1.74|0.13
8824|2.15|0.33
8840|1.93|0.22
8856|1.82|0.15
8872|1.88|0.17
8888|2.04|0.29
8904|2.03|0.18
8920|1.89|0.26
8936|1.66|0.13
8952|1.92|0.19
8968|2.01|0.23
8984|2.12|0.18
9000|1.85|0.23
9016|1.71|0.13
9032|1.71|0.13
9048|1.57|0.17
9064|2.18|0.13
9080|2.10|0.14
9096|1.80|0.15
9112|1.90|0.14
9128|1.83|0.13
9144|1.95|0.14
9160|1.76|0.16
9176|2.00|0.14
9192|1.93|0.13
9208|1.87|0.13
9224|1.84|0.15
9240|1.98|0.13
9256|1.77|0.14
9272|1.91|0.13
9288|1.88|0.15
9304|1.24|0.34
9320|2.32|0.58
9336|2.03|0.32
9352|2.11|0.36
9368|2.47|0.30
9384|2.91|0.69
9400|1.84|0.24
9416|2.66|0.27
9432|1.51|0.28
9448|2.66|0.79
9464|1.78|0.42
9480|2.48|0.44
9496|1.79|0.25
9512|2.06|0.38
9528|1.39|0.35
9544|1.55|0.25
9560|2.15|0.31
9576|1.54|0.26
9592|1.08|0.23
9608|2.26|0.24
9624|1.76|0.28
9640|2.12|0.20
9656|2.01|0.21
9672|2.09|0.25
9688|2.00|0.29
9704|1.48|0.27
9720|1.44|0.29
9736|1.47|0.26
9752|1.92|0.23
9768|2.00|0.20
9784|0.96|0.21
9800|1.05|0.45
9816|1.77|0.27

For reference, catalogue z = 0.145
